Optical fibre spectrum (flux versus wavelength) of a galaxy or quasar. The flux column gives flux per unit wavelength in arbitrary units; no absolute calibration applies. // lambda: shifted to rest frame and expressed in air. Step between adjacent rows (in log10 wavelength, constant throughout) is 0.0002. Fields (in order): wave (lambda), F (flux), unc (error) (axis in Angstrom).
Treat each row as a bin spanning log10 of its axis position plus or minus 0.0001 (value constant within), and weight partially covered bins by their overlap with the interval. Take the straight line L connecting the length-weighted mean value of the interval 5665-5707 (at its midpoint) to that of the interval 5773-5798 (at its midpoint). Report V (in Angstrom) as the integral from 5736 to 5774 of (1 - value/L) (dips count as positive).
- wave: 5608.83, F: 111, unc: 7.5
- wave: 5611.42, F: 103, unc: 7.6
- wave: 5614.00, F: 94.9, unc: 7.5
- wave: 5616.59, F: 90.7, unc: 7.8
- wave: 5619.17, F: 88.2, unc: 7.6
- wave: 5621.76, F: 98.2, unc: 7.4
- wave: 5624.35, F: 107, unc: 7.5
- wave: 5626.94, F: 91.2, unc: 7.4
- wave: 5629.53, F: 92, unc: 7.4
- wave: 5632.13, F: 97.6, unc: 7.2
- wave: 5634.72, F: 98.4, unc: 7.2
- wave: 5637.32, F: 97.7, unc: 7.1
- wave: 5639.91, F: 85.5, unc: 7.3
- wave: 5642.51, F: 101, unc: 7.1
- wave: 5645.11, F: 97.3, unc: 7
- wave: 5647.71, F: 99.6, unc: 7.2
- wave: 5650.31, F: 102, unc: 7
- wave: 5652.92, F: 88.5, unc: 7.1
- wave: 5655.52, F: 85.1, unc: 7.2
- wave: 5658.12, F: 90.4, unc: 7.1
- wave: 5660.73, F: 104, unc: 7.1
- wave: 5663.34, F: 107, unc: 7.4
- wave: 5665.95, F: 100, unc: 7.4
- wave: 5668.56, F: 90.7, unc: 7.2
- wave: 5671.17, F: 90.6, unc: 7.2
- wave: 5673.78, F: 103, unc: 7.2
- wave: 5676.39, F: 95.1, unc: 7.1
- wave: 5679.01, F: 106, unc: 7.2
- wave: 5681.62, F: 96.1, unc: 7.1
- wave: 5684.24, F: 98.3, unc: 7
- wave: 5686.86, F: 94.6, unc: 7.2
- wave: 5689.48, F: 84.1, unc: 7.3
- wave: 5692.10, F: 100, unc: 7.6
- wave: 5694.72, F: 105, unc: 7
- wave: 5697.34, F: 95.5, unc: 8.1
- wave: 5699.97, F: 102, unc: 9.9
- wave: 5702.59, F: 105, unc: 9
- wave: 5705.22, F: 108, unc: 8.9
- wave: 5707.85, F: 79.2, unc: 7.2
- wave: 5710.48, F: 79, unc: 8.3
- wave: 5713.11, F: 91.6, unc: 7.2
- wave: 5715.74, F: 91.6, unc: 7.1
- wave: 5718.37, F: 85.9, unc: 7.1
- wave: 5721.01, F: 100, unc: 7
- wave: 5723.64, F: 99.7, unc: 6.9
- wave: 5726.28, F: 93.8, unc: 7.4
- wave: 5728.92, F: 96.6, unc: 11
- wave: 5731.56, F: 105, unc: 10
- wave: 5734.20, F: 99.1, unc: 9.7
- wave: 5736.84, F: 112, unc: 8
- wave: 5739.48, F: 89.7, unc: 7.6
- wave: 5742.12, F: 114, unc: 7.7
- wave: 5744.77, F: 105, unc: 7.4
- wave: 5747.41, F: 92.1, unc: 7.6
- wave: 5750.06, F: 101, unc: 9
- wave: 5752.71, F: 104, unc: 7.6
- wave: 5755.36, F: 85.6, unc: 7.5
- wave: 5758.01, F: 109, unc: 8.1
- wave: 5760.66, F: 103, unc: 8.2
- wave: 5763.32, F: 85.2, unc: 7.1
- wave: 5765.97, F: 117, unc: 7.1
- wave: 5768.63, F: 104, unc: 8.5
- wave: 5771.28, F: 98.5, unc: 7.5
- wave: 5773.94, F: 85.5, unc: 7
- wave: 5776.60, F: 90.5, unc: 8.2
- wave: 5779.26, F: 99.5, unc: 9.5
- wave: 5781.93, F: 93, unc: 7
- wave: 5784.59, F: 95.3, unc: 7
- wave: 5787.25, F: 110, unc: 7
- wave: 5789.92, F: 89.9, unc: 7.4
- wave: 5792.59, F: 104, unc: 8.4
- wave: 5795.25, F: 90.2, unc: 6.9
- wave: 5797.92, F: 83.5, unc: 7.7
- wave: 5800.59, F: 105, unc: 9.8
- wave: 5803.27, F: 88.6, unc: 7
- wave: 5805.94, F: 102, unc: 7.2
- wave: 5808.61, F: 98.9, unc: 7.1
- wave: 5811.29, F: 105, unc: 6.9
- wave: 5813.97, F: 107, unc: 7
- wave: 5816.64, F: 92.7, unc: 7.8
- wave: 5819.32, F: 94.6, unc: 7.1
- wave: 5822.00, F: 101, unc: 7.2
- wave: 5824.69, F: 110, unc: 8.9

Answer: -1.9 Angstrom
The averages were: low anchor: 98.2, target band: 101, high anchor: 94.8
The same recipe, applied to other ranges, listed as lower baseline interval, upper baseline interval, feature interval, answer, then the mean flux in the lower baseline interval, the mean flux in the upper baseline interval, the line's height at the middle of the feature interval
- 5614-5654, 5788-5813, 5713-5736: 0.0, 95.7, 96.8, 96.3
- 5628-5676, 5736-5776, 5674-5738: 0.8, 96.1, 100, 98.2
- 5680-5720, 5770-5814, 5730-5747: -1.4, 94.5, 96.5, 95.4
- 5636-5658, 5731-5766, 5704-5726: 1.5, 94.4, 101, 98.8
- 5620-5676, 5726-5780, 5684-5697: 0.2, 96.4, 99.6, 97.7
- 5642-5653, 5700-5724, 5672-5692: -0.2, 98.4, 93.6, 95.8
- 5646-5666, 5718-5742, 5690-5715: 0.7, 96.9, 99.3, 98.4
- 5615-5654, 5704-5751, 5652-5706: -0.7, 95.7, 96.8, 96.2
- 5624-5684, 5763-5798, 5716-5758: -1.0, 96.6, 96.9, 96.8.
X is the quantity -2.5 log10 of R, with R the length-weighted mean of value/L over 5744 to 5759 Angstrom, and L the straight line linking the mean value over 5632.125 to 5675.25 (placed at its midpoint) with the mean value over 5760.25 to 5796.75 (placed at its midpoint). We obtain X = -0.021 mag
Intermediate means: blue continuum 96.3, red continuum 97.3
